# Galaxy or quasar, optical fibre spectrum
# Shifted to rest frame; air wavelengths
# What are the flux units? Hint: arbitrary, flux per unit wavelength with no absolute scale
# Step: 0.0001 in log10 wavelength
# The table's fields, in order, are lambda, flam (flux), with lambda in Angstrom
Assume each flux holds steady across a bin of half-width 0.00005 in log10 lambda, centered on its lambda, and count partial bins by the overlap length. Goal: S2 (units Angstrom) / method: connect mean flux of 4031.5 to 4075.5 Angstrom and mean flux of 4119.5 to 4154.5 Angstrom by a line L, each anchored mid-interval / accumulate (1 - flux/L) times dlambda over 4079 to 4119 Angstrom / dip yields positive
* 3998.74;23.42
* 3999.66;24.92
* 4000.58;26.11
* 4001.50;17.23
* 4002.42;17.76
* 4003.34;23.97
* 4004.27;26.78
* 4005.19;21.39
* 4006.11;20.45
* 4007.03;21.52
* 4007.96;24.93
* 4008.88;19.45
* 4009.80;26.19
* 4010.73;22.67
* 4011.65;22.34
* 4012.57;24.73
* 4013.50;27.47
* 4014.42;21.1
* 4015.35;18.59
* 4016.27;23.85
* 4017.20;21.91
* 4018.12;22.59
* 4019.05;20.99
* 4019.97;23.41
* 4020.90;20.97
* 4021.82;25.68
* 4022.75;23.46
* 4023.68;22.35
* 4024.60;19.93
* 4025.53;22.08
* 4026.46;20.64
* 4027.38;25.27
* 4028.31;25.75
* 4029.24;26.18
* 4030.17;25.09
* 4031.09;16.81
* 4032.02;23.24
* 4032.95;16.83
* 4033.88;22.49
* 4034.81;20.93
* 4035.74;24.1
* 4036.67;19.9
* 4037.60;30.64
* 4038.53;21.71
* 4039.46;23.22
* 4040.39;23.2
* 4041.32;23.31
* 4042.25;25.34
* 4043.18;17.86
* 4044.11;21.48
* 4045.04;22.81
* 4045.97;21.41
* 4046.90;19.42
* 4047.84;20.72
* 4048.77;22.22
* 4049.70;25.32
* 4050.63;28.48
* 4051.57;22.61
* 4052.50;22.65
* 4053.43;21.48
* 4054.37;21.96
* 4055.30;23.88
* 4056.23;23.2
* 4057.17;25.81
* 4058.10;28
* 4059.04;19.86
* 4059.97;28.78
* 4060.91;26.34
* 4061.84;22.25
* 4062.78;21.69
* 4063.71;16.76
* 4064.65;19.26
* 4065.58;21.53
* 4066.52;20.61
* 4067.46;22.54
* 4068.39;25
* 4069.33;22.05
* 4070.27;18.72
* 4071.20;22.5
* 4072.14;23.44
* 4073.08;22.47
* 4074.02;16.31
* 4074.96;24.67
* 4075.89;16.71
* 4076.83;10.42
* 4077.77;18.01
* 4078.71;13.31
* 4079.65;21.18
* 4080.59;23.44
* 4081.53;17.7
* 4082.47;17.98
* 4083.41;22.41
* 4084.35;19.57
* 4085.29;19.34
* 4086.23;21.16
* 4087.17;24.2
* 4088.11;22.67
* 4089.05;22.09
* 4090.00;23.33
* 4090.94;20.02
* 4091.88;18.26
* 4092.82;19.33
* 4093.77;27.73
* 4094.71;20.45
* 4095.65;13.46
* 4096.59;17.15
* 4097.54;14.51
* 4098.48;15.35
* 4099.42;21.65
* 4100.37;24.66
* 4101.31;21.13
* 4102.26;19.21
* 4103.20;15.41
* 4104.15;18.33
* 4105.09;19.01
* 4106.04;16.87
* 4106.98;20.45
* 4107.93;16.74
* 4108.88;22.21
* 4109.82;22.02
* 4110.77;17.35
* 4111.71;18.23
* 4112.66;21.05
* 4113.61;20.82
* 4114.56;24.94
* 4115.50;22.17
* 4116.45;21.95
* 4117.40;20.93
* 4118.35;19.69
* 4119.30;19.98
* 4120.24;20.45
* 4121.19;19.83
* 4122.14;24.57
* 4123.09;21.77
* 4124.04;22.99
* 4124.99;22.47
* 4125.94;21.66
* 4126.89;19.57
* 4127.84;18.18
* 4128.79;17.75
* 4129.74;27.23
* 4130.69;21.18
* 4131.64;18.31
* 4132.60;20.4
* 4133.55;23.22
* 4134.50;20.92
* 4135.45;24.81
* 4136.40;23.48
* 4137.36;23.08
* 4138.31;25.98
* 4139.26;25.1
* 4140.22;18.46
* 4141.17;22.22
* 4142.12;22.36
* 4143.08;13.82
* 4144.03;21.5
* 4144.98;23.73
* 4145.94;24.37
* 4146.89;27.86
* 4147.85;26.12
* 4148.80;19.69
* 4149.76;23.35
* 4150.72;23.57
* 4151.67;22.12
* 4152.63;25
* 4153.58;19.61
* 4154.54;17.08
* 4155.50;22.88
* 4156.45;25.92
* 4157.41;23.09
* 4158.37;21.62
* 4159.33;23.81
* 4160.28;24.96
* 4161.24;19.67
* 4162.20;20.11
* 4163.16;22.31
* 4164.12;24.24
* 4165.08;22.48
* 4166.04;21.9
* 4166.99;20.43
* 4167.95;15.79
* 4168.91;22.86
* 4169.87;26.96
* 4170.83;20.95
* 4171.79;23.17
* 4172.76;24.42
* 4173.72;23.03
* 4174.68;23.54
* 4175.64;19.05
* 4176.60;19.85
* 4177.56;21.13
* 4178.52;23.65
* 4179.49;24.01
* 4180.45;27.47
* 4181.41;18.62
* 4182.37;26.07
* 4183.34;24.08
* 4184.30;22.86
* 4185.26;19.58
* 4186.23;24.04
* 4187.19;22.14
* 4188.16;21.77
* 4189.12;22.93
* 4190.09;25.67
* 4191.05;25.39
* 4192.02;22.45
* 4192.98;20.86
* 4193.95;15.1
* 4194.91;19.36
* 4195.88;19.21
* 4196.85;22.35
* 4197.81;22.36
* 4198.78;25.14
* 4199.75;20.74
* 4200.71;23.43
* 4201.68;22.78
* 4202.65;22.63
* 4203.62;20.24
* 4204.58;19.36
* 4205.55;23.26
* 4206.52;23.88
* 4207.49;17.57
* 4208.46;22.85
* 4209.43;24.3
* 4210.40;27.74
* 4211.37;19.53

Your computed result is 3.9 Angstrom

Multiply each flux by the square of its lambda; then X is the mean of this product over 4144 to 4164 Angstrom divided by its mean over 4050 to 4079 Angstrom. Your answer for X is 1.10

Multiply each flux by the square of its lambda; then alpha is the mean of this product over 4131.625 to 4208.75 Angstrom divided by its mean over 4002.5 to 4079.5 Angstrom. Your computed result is 1.07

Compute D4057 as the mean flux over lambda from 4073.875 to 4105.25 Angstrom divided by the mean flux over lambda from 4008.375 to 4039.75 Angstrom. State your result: 0.86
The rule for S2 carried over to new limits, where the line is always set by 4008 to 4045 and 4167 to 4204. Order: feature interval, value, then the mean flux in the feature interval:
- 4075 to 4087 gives 1.99 Angstrom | 18.8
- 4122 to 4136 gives 0.49 Angstrom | 21.6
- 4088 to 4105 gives 2.16 Angstrom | 19.6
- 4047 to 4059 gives -0.51 Angstrom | 23.6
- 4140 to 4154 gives 0.01 Angstrom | 22.3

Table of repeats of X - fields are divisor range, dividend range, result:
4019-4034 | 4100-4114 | 0.90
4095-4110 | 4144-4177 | 1.24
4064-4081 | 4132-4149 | 1.17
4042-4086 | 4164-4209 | 1.10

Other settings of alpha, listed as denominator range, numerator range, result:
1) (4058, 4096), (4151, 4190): 1.13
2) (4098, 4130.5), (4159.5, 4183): 1.12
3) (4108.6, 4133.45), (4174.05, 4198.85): 1.09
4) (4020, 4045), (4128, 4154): 1.04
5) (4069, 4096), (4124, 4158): 1.13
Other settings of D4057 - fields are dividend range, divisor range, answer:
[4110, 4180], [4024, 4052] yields 0.97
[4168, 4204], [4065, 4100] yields 1.12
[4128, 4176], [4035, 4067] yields 0.98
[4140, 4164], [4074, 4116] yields 1.13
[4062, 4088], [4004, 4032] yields 0.88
